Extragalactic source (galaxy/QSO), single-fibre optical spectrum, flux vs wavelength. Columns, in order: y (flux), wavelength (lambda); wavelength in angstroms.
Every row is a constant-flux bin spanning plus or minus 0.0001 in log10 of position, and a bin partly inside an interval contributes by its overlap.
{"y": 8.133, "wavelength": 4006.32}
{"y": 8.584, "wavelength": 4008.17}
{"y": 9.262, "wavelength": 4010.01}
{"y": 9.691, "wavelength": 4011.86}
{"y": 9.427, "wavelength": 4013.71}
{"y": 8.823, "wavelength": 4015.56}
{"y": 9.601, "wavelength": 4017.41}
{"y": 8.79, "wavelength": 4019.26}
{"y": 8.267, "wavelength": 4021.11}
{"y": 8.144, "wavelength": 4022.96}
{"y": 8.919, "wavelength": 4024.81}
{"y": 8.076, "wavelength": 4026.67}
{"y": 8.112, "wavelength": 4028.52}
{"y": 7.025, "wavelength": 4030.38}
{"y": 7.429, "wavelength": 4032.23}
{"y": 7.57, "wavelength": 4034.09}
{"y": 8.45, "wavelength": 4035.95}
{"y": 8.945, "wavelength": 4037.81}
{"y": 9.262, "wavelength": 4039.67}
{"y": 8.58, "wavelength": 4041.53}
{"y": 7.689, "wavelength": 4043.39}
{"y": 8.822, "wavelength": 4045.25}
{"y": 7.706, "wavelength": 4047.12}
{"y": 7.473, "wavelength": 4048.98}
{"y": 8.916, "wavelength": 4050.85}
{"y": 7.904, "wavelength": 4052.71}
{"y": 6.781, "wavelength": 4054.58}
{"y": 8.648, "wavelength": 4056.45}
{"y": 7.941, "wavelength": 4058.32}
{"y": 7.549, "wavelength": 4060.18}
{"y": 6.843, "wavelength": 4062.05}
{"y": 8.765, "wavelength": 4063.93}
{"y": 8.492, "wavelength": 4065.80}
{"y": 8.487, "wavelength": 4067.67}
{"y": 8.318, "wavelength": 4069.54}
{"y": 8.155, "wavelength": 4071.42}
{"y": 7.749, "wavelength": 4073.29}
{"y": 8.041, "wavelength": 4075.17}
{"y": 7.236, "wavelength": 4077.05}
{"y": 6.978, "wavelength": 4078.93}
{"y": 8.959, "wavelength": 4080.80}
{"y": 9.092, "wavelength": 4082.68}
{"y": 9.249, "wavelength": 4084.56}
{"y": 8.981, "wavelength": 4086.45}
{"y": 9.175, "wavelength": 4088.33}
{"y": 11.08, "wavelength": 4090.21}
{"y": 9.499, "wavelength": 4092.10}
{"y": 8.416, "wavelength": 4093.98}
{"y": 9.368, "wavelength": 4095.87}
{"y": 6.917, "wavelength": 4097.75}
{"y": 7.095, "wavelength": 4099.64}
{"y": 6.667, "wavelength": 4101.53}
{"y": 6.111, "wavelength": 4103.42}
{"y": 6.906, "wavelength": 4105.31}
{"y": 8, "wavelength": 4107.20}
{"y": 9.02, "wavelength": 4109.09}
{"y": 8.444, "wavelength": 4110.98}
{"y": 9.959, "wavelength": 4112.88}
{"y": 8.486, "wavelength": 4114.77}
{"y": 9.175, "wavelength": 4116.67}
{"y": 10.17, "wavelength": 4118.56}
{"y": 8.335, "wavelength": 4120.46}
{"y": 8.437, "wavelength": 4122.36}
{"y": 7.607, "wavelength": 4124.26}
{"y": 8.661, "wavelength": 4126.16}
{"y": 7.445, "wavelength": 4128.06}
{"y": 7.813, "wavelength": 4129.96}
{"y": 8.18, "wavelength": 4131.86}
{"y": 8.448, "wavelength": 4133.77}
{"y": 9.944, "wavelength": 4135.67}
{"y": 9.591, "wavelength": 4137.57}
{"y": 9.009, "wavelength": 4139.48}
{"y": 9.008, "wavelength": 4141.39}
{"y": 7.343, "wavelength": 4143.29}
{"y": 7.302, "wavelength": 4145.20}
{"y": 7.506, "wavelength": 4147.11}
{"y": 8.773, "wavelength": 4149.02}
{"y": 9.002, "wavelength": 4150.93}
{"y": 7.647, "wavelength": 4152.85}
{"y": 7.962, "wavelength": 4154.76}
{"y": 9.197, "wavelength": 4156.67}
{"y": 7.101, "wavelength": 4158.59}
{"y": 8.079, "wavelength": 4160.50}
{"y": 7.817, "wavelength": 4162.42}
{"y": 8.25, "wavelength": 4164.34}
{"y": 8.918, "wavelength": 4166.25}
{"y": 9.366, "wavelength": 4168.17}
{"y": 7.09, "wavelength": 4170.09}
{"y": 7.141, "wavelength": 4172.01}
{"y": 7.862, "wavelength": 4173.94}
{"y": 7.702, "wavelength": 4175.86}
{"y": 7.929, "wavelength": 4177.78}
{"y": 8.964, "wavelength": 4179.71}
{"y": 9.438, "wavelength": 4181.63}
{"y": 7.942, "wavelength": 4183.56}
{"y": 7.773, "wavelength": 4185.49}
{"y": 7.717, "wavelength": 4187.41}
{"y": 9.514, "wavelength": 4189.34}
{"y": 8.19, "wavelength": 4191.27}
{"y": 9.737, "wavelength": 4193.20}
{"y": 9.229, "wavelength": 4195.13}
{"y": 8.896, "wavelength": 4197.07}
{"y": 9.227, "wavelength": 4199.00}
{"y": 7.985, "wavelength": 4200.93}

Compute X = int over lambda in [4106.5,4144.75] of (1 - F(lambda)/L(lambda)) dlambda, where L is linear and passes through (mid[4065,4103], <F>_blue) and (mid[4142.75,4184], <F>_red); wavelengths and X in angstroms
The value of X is -1.9 angstroms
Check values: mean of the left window 8.37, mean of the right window 8.11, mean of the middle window 8.64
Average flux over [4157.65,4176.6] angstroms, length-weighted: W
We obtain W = 7.94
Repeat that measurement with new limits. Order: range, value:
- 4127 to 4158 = 8.37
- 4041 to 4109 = 8.14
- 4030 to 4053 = 8.17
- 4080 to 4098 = 9.16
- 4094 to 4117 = 8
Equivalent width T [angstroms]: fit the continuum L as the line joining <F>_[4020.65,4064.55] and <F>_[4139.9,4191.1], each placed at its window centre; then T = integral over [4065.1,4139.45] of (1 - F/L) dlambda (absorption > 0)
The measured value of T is -2.9 angstroms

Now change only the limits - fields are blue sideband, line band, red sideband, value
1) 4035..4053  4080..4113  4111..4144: 0.5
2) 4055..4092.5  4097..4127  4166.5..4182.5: 0.8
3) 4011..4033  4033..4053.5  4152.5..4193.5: 0.5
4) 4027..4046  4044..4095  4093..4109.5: -3.1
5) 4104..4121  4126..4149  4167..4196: 0.6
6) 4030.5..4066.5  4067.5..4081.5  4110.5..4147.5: 0.5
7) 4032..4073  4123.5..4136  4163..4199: 0.1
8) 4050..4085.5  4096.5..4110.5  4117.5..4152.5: 1.6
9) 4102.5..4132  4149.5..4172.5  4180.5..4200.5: 1.1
